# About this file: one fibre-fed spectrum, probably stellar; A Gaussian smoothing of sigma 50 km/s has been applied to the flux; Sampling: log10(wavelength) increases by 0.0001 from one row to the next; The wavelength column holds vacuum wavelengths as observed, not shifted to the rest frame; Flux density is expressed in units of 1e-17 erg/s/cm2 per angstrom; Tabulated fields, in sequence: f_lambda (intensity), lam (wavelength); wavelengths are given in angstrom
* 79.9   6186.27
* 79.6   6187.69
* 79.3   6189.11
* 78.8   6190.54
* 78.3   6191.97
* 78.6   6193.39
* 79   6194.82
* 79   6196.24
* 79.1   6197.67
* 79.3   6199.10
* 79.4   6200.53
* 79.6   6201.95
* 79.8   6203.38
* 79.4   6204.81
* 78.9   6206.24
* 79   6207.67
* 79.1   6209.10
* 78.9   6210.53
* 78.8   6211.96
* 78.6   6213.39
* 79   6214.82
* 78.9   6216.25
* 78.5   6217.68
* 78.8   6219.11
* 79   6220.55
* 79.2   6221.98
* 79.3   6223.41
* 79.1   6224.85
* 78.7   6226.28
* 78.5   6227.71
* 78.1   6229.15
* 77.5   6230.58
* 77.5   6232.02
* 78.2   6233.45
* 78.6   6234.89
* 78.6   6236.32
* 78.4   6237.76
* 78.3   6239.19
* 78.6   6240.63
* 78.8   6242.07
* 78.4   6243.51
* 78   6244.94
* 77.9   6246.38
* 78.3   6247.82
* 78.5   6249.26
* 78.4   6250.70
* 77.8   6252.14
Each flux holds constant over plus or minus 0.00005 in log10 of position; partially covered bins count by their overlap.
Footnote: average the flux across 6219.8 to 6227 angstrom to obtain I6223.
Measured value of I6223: 79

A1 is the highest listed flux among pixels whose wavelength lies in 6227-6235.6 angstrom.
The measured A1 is 78.6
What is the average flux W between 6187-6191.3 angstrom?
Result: 79.1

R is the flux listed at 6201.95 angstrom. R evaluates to 79.6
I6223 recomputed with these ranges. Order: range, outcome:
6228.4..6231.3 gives 77.7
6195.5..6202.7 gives 79.3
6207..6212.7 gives 78.9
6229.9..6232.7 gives 77.4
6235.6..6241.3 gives 78.5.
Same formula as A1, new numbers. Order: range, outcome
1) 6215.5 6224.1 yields 79.3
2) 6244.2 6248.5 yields 78.3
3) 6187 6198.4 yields 79.6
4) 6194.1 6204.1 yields 79.8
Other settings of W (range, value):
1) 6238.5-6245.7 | 78.4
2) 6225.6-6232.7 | 78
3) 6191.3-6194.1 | 78.6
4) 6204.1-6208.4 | 79.1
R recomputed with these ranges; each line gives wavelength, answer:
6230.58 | 77.5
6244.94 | 78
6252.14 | 77.8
